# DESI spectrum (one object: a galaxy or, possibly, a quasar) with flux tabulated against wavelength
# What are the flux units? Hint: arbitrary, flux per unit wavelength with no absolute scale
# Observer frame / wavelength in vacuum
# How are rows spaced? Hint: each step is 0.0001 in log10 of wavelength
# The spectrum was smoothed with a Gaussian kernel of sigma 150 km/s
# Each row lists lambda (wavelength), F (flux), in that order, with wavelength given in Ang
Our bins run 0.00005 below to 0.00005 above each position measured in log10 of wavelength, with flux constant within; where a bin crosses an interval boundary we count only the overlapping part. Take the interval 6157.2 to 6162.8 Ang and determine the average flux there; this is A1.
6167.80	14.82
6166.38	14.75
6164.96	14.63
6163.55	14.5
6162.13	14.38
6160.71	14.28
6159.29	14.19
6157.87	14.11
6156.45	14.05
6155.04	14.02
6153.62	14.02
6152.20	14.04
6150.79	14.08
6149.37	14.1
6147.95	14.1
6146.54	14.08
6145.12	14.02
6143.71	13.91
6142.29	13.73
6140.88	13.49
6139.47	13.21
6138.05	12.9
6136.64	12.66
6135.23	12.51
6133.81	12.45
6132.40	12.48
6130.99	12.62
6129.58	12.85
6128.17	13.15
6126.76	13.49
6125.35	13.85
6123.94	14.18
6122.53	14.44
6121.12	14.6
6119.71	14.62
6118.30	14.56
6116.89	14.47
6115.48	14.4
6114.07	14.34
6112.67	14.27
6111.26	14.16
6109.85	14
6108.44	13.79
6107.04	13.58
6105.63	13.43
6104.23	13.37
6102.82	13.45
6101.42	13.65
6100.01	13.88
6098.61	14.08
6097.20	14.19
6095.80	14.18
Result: 14.2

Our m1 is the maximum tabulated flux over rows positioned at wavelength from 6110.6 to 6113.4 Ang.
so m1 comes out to 14.27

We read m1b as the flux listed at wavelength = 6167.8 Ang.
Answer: 14.82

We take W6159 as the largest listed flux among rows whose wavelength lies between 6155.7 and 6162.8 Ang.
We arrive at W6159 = 14.38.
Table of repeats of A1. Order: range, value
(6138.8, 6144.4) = 13.6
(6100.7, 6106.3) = 13.5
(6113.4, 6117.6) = 14.4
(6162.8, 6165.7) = 14.6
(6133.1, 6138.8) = 12.6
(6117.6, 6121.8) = 14.6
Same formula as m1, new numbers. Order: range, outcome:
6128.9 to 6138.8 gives 12.9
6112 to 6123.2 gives 14.62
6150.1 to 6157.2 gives 14.08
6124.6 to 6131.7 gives 13.85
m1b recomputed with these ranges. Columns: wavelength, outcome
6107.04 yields 13.58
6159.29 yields 14.19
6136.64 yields 12.66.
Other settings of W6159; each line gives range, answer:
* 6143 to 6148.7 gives 14.1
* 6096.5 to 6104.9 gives 14.19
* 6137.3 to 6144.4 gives 13.91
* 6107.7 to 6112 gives 14.16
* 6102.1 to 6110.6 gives 14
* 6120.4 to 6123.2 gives 14.6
